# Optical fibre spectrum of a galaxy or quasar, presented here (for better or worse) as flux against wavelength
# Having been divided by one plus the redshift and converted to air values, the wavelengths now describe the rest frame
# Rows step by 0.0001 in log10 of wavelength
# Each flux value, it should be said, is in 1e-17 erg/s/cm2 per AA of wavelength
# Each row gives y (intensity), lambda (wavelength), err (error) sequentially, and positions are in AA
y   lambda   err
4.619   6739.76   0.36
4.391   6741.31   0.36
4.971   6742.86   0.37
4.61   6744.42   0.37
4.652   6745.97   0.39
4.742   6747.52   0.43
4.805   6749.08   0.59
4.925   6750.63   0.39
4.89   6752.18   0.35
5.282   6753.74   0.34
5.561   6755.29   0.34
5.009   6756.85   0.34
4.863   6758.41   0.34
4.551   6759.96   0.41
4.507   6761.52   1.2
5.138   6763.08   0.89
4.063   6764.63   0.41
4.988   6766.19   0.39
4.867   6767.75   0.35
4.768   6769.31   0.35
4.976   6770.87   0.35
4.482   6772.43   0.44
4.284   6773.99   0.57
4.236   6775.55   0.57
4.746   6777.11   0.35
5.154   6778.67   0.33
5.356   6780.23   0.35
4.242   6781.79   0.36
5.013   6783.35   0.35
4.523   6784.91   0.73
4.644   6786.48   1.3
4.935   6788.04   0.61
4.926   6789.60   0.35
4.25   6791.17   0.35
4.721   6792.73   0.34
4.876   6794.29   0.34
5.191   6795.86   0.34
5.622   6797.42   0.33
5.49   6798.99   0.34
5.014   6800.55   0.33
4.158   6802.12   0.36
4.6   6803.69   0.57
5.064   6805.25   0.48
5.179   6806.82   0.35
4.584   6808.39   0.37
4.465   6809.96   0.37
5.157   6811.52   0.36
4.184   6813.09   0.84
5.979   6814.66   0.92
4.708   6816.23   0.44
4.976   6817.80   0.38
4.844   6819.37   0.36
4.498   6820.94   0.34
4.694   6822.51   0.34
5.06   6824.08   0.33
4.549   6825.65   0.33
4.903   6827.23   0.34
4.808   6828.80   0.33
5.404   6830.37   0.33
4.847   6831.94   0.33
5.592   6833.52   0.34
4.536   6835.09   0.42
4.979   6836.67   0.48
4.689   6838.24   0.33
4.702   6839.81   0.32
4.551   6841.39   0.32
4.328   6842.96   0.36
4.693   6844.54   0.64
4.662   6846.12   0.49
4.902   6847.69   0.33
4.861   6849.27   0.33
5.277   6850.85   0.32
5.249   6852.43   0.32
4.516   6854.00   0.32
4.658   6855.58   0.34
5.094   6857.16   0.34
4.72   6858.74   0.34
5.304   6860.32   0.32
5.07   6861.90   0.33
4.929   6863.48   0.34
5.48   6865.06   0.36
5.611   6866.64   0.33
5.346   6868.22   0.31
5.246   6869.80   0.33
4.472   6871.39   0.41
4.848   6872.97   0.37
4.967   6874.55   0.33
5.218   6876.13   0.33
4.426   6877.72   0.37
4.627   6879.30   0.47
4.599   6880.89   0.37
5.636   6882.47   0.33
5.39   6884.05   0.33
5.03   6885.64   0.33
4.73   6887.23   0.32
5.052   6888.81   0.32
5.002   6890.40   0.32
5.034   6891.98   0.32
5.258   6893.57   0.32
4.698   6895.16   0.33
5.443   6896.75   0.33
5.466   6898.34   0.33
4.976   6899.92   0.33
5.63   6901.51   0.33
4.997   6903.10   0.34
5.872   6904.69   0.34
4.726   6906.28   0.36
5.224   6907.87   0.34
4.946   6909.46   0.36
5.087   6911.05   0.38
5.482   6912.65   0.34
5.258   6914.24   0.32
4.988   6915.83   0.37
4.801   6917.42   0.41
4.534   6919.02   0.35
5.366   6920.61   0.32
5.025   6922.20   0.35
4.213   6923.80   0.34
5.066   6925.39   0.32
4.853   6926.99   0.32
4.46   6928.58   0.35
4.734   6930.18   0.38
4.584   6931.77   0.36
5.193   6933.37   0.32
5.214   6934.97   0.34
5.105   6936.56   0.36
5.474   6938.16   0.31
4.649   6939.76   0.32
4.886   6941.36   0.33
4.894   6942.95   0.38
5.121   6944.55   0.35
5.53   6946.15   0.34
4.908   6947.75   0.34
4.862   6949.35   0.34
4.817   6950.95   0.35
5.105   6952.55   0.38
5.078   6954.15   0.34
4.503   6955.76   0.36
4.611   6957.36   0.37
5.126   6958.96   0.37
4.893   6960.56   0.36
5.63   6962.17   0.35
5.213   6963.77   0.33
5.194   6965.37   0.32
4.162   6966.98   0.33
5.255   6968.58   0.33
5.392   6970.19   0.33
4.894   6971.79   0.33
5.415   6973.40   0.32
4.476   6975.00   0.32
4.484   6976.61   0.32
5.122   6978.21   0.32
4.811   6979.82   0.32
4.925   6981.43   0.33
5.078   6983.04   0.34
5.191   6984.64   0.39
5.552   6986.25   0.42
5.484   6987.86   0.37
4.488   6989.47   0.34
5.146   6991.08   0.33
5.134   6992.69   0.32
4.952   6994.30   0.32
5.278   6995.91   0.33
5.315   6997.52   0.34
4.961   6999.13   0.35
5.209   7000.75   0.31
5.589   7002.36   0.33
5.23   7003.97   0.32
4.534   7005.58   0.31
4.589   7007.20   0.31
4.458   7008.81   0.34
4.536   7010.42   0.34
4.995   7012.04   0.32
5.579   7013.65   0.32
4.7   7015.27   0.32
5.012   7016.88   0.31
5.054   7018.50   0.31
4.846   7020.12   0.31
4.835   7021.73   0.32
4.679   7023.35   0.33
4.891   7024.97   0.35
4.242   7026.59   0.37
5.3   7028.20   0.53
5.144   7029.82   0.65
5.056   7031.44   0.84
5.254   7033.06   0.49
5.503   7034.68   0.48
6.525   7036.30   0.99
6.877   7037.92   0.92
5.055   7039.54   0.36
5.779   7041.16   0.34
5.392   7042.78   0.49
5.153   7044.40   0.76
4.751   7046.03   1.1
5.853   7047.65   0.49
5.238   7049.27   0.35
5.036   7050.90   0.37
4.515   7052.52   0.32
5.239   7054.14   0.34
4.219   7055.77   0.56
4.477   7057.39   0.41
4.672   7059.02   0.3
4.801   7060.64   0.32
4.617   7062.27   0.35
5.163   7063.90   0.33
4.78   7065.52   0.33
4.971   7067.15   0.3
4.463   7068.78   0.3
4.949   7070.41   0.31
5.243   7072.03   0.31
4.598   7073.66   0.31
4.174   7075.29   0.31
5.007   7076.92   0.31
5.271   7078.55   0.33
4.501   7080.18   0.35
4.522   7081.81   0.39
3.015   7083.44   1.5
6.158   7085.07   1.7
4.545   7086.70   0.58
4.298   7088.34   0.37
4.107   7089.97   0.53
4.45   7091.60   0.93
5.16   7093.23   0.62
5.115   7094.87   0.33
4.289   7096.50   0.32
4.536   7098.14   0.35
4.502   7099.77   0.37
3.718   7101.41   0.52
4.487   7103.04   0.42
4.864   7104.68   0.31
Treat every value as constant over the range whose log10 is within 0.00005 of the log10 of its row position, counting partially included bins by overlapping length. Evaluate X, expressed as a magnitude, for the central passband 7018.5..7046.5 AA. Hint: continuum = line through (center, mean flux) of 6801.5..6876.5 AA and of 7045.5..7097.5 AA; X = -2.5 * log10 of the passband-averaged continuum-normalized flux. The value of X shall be -0.10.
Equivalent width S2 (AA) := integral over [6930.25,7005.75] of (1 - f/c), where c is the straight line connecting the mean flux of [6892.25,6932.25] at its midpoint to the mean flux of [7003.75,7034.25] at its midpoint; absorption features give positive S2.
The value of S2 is -1.2 AA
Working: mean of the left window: 5.03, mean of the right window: 4.89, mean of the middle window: 5.04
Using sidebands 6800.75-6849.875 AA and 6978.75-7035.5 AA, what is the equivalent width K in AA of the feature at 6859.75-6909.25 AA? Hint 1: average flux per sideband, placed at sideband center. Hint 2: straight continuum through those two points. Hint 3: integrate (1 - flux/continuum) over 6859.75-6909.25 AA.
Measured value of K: -2.3 AA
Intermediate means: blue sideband 4.81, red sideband 5.02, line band 5.1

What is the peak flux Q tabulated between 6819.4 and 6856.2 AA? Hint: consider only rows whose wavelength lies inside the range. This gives 5.592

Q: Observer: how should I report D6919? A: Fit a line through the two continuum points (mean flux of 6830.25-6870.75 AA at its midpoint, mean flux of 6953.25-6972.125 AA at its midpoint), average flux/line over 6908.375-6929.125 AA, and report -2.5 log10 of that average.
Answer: 0.01 mag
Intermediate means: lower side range 4.96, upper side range 5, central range 4.94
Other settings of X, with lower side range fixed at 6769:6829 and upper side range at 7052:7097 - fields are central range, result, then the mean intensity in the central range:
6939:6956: -0.05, 4.96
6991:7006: -0.09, 5.15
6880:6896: -0.06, 5.04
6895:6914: -0.10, 5.23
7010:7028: -0.03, 4.87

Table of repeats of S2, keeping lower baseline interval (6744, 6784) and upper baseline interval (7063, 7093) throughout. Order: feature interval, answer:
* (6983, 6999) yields -1.49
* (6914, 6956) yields -1.75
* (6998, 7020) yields -1.15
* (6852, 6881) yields -1.28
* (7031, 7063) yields -3.43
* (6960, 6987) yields -1.80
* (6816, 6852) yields -0.46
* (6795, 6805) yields -0.48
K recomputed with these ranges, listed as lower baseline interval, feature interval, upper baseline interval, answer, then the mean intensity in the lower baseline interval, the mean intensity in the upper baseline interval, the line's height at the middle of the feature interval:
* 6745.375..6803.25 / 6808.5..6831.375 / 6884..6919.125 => 0.3 AA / 4.82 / 5.12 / 4.93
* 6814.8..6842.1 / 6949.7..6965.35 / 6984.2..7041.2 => 0.2 AA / 4.87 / 5.13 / 5.05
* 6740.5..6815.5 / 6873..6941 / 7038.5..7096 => -2.7 AA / 4.83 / 4.84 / 4.83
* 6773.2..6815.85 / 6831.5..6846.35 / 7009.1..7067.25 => 0.4 AA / 4.84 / 5.07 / 4.88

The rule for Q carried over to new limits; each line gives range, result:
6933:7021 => 5.63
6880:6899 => 5.636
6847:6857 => 5.277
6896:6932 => 5.872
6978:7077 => 6.877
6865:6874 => 5.611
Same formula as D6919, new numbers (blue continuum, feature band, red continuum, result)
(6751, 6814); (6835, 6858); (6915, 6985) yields 0.018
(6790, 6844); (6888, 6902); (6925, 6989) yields -0.050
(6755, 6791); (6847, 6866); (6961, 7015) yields -0.032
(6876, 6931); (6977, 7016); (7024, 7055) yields 0.038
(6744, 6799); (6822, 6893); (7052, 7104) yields -0.038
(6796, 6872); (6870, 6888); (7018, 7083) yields 0.006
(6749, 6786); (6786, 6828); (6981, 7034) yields -0.007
